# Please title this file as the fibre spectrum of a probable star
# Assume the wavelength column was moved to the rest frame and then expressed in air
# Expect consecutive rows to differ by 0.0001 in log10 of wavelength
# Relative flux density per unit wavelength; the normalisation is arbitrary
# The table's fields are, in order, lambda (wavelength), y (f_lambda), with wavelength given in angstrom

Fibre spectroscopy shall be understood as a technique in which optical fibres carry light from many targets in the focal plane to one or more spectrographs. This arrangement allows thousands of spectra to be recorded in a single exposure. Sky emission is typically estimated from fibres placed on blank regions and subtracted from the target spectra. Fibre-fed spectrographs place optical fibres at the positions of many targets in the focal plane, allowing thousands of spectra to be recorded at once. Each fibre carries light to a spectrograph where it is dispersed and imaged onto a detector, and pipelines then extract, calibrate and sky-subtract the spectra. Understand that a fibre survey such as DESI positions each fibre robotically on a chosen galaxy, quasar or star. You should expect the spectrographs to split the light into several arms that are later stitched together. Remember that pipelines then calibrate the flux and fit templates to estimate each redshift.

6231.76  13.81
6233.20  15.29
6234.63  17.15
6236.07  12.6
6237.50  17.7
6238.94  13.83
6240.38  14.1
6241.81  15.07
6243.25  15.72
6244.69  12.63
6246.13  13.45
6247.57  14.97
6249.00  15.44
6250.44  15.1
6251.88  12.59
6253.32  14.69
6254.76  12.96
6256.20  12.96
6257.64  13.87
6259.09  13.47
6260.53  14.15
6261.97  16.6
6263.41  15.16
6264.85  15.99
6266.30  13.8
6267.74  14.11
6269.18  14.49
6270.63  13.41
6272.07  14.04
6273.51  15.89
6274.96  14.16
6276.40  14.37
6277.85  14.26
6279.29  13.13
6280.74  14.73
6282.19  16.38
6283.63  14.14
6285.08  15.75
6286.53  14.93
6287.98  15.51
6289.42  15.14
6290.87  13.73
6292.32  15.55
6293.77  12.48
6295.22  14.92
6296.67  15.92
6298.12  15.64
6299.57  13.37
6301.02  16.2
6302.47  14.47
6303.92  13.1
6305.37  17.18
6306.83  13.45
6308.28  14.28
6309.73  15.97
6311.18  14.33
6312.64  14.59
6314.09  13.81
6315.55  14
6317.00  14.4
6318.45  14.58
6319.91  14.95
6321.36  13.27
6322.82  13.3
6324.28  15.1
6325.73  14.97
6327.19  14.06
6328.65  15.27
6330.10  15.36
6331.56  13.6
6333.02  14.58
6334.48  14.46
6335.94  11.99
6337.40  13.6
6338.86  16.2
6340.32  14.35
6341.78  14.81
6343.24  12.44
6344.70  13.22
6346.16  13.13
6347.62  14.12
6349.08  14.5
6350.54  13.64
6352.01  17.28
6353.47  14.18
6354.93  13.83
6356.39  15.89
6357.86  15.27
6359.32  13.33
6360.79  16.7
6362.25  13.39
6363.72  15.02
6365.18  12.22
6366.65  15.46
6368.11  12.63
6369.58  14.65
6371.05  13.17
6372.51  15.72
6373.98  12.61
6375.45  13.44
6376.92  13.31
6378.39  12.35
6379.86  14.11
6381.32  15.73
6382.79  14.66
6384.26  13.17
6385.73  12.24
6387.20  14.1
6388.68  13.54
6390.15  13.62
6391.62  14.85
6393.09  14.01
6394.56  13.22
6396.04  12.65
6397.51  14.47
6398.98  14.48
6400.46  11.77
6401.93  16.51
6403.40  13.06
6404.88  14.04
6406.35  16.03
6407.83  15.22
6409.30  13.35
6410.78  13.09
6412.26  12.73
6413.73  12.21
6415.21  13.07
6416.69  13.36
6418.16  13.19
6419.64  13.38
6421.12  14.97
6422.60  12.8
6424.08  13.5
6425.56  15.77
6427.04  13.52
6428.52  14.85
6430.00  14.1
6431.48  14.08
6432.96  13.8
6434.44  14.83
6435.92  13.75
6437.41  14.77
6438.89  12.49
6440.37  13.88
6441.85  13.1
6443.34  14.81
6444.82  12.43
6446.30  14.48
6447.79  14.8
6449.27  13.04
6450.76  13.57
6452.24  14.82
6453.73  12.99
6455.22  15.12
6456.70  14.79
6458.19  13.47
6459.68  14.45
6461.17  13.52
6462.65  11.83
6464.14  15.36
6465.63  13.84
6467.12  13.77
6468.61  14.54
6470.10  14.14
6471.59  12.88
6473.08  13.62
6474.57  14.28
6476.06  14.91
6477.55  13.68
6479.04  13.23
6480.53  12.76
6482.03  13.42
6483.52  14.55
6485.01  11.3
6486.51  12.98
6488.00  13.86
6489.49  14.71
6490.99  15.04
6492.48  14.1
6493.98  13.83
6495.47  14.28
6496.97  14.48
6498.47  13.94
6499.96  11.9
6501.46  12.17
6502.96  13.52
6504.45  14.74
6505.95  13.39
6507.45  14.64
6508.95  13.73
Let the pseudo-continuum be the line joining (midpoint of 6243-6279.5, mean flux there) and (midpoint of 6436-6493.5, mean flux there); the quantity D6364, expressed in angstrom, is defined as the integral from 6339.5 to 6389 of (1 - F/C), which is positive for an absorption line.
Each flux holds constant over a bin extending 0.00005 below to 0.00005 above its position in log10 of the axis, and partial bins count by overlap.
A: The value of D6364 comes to -0.1 angstrom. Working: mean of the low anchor 14.3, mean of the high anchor 13.8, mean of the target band 14.1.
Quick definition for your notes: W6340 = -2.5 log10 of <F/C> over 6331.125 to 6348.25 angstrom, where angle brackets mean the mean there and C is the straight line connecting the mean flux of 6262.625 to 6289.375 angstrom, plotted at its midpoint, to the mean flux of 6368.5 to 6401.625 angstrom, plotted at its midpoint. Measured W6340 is 0.02 mag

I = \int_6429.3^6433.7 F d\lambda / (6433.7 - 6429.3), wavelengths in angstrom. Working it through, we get 14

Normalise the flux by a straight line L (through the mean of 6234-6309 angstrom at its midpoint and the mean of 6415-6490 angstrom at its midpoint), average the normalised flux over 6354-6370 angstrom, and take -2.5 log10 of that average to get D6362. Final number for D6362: -0.01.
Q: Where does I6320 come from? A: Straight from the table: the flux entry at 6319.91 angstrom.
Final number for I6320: 14.95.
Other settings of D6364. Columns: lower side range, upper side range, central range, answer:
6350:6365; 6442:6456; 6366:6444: 2.7 angstrom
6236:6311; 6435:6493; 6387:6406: 0.3 angstrom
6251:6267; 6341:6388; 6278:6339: -1.8 angstrom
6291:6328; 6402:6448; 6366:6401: 0.9 angstrom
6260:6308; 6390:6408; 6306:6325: 0.3 angstrom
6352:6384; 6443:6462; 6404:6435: 0.4 angstrom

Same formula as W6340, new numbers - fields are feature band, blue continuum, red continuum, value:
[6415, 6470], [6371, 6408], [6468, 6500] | -0.01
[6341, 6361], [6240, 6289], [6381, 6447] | -0.02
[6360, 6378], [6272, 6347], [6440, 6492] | 0.02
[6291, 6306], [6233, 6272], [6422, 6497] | -0.04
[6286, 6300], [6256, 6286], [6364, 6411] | -0.02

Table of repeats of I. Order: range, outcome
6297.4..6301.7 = 15.1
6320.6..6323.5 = 13.3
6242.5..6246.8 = 13.9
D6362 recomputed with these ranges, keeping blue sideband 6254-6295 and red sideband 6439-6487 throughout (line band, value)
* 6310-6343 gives -0.005 mag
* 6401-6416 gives 0.004 mag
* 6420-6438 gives -0.025 mag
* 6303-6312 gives -0.027 mag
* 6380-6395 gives 0.008 mag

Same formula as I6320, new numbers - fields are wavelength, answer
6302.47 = 14.47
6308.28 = 14.28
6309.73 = 15.97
